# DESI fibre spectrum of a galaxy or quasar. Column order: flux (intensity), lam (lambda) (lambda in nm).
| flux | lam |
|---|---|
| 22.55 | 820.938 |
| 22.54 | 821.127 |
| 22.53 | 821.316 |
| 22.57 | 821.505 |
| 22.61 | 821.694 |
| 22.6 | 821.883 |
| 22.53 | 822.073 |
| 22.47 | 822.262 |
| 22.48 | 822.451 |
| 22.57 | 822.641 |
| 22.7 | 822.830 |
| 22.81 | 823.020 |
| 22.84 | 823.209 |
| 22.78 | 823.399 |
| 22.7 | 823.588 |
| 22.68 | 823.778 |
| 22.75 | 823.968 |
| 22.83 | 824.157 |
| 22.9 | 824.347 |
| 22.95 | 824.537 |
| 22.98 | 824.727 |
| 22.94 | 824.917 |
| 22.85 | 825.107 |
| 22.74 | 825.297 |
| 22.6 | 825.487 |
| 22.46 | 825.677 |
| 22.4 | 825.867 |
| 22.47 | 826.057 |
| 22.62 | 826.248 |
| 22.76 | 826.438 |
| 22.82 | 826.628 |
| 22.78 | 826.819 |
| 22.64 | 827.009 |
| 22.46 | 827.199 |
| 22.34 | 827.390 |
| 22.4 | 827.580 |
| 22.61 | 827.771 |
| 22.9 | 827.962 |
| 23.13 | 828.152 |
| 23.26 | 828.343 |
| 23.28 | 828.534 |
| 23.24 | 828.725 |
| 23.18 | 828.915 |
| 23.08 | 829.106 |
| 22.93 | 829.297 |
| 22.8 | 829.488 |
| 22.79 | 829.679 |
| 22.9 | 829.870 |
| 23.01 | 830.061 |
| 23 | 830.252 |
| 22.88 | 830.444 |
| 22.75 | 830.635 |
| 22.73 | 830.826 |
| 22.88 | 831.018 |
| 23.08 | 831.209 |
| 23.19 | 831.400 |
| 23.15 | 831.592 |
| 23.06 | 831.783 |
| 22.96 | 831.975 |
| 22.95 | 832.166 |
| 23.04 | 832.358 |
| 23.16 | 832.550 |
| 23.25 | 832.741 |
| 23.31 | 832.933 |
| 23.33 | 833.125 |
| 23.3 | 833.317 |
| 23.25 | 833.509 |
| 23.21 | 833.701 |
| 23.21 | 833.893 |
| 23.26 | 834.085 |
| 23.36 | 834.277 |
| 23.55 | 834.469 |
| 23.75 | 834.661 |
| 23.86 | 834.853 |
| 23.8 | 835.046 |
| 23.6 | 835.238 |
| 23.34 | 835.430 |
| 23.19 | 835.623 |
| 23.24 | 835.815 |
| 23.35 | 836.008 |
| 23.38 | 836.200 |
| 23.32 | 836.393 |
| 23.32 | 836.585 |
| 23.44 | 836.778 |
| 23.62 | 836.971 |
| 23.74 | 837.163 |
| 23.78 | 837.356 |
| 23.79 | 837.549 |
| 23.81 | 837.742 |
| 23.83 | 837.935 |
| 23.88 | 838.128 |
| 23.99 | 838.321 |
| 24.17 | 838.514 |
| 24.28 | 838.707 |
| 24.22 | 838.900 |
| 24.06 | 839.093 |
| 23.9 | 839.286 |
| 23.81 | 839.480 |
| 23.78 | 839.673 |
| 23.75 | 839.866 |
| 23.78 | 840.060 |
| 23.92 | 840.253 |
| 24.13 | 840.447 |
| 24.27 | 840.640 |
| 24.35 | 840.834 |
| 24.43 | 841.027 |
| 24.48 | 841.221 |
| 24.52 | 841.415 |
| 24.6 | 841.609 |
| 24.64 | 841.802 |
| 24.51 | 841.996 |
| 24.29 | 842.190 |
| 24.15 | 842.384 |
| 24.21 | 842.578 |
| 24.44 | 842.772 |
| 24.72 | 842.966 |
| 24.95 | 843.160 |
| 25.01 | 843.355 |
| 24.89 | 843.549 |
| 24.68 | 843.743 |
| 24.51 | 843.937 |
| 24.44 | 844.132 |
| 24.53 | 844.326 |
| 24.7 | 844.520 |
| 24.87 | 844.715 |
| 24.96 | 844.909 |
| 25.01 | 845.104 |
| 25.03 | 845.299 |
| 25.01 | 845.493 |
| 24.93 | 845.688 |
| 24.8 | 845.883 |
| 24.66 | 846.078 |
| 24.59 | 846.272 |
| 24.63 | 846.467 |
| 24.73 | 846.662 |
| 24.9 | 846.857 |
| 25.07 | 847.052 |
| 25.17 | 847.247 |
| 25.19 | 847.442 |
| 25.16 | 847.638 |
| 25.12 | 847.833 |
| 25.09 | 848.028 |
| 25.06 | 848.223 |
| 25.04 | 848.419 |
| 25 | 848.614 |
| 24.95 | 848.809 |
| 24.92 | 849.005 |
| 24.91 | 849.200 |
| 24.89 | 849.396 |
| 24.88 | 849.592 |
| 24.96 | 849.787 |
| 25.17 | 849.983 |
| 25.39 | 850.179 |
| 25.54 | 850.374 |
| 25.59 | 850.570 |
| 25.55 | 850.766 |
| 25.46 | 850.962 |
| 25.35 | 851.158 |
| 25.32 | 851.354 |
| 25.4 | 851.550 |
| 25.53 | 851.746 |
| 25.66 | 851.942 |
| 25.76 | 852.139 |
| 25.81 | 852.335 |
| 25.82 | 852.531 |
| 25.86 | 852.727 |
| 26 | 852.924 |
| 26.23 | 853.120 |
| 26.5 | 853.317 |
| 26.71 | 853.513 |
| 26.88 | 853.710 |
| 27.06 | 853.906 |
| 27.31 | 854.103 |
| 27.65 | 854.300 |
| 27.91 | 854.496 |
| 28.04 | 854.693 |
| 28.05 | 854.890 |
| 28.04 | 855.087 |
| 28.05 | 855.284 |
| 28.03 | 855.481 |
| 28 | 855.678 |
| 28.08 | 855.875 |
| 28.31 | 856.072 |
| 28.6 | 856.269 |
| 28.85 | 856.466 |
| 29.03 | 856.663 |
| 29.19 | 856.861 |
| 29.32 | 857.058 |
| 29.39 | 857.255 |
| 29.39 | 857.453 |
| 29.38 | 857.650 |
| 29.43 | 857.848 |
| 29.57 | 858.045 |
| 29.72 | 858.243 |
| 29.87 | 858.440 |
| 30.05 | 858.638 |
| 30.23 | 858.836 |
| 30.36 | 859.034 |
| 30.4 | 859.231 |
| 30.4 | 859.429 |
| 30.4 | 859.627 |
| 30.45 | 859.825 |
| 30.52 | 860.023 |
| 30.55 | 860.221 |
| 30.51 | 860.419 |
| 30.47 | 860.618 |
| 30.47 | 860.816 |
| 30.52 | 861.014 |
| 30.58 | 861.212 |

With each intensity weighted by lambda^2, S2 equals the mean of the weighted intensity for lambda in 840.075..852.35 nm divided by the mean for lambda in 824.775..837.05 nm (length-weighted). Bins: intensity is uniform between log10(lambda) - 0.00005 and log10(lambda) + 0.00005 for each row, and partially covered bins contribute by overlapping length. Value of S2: 1.12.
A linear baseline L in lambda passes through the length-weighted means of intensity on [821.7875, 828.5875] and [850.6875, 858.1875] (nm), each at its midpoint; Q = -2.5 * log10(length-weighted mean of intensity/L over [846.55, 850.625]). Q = 0.06 mag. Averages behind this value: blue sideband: 22.7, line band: 25.1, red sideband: 27.4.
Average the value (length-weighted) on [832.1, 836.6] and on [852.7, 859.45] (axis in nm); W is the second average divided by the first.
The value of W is 1.22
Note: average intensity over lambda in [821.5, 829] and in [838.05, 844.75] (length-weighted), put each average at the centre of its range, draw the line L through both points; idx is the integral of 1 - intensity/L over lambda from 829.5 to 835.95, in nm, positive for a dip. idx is 0.080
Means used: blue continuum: 22.7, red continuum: 24.3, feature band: 23.2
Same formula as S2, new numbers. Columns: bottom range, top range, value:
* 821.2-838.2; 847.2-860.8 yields 1.26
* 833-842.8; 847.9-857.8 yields 1.16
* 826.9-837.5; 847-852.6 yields 1.14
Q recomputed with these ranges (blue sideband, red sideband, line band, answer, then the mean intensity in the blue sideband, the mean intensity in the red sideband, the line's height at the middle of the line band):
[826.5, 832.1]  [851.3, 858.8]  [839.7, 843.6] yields 0.04 mag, 22.9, 27.8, 25.2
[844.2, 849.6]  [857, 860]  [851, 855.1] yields 0.04 mag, 24.9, 29.9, 27.6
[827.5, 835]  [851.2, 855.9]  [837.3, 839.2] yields 0.01 mag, 23.1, 26.8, 24.3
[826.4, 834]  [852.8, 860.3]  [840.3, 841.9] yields 0.04 mag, 23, 28.7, 25.4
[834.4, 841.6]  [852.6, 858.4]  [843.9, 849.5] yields 0.05 mag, 23.8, 28.1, 26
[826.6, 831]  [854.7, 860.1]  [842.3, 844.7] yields 0.07 mag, 22.9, 29.3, 26.2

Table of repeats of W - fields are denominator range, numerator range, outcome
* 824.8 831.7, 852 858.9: 1.23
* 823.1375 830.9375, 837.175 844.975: 1.07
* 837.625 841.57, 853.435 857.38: 1.17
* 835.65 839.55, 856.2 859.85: 1.25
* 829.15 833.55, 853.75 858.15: 1.24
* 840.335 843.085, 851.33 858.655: 1.14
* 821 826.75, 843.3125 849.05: 1.10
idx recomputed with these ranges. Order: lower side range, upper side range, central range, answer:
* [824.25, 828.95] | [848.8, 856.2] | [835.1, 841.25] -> 0.143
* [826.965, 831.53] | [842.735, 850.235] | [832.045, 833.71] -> 0.009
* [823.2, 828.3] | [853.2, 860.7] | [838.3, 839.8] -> 0.080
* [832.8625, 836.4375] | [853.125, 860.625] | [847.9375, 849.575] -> 0.117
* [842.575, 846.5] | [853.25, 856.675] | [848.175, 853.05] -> 0.217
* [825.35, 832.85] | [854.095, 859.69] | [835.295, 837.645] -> 0.100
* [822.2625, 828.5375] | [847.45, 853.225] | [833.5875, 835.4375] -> 0.015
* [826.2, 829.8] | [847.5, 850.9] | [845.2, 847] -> -0.001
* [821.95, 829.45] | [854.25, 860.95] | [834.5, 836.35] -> 0.095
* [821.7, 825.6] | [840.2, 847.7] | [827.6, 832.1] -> 0.066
